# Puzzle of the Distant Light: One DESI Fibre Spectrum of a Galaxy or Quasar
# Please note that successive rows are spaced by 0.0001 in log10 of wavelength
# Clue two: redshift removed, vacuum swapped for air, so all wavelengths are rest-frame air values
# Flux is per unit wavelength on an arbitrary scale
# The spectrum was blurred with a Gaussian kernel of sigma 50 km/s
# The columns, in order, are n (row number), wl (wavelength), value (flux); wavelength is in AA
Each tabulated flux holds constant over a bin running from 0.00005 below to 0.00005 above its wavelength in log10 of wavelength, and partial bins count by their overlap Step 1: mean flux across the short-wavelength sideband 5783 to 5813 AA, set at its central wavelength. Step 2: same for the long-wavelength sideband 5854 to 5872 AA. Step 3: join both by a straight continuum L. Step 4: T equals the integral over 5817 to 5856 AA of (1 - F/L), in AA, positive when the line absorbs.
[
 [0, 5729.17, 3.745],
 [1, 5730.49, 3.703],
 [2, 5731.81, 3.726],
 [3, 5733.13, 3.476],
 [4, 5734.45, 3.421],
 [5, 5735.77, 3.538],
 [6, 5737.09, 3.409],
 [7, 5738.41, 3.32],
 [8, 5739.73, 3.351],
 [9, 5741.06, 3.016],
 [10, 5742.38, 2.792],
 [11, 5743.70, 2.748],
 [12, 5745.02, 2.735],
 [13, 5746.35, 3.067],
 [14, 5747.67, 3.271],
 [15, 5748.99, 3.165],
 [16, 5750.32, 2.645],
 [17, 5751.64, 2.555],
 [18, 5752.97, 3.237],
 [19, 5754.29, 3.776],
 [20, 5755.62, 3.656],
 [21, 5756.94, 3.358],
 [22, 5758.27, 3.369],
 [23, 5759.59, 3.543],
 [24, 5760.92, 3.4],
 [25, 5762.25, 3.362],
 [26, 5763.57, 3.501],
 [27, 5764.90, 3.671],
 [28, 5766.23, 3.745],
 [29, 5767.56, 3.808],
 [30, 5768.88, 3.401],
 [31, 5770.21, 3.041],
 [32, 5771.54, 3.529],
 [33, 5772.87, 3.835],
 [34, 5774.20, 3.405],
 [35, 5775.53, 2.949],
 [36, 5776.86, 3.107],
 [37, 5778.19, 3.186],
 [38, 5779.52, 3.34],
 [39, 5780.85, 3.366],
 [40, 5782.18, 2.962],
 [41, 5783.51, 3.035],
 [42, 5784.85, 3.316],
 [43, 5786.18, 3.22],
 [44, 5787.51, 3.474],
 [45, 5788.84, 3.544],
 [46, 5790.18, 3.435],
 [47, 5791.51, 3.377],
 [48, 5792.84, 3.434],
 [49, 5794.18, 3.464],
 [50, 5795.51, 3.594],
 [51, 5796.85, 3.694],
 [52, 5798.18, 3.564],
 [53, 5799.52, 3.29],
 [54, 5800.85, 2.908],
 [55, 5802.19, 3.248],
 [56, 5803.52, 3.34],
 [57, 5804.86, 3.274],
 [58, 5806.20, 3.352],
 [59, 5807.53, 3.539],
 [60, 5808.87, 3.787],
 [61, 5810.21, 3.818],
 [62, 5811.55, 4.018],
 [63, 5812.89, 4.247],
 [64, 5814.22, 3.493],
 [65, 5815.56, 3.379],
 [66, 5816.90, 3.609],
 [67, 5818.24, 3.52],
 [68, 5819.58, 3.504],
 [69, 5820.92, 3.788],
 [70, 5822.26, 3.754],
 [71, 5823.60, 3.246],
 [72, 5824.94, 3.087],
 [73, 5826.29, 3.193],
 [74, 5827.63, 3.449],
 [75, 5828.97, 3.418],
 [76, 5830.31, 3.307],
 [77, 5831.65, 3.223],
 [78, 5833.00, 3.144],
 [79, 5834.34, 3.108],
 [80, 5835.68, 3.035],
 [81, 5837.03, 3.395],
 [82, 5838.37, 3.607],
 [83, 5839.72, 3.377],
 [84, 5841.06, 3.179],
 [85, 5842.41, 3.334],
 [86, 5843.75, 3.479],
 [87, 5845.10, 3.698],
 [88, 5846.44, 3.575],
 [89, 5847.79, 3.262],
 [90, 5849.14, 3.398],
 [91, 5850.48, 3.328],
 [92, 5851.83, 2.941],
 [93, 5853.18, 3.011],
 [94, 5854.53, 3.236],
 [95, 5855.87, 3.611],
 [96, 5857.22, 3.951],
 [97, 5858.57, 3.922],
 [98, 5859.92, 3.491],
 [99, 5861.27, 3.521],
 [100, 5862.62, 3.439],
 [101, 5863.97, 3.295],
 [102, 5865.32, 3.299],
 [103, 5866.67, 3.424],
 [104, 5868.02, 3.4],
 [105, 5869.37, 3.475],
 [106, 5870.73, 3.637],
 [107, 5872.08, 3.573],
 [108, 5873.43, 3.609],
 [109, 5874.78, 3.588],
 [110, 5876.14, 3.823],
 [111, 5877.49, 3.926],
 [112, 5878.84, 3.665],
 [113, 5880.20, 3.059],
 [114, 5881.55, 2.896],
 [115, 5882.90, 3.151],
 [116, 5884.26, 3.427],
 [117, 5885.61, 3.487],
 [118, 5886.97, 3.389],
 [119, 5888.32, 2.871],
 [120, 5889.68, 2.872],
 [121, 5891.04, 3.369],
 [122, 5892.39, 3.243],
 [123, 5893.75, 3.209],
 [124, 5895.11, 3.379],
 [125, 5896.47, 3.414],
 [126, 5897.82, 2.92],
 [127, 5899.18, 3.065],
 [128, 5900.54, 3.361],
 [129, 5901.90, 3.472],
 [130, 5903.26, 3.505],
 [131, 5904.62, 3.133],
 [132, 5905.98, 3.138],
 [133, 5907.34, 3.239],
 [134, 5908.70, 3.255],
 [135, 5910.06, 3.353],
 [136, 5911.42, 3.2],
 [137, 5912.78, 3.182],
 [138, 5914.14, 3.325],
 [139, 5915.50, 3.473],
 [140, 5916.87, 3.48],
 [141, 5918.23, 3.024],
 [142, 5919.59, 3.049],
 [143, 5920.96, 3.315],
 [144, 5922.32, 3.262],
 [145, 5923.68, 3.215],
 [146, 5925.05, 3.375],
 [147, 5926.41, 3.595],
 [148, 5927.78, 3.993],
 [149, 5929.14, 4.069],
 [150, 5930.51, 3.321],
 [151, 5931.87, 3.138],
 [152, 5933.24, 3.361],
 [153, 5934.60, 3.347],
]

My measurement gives 1.6 AA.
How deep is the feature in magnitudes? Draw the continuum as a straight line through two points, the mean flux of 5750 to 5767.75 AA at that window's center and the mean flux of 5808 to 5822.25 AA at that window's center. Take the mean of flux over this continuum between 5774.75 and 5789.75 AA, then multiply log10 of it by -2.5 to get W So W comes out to 0.10 mag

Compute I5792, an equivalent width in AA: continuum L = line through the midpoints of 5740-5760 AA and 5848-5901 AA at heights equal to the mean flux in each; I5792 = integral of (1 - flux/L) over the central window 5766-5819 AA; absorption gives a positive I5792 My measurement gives -3.7 AA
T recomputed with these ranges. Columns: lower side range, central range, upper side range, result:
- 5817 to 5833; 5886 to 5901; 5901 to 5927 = 0.6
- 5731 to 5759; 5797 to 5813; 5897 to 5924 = -1.4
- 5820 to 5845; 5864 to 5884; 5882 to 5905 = -1.1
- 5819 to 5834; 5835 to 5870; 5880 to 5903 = -1.1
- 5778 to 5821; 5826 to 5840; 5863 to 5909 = 0.5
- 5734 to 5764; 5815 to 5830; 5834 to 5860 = -0.4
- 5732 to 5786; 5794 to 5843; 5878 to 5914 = -2.5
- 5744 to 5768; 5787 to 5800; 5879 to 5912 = -0.8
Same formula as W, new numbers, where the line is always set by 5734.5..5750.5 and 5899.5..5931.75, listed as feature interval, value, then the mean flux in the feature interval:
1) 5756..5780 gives -0.09 mag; 3.42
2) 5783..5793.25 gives -0.06 mag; 3.36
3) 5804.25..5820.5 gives -0.13 mag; 3.63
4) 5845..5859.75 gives -0.06 mag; 3.44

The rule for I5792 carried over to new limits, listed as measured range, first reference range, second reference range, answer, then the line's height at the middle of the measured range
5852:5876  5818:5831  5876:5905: -1.1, 3.35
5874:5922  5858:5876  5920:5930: 3.1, 3.52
